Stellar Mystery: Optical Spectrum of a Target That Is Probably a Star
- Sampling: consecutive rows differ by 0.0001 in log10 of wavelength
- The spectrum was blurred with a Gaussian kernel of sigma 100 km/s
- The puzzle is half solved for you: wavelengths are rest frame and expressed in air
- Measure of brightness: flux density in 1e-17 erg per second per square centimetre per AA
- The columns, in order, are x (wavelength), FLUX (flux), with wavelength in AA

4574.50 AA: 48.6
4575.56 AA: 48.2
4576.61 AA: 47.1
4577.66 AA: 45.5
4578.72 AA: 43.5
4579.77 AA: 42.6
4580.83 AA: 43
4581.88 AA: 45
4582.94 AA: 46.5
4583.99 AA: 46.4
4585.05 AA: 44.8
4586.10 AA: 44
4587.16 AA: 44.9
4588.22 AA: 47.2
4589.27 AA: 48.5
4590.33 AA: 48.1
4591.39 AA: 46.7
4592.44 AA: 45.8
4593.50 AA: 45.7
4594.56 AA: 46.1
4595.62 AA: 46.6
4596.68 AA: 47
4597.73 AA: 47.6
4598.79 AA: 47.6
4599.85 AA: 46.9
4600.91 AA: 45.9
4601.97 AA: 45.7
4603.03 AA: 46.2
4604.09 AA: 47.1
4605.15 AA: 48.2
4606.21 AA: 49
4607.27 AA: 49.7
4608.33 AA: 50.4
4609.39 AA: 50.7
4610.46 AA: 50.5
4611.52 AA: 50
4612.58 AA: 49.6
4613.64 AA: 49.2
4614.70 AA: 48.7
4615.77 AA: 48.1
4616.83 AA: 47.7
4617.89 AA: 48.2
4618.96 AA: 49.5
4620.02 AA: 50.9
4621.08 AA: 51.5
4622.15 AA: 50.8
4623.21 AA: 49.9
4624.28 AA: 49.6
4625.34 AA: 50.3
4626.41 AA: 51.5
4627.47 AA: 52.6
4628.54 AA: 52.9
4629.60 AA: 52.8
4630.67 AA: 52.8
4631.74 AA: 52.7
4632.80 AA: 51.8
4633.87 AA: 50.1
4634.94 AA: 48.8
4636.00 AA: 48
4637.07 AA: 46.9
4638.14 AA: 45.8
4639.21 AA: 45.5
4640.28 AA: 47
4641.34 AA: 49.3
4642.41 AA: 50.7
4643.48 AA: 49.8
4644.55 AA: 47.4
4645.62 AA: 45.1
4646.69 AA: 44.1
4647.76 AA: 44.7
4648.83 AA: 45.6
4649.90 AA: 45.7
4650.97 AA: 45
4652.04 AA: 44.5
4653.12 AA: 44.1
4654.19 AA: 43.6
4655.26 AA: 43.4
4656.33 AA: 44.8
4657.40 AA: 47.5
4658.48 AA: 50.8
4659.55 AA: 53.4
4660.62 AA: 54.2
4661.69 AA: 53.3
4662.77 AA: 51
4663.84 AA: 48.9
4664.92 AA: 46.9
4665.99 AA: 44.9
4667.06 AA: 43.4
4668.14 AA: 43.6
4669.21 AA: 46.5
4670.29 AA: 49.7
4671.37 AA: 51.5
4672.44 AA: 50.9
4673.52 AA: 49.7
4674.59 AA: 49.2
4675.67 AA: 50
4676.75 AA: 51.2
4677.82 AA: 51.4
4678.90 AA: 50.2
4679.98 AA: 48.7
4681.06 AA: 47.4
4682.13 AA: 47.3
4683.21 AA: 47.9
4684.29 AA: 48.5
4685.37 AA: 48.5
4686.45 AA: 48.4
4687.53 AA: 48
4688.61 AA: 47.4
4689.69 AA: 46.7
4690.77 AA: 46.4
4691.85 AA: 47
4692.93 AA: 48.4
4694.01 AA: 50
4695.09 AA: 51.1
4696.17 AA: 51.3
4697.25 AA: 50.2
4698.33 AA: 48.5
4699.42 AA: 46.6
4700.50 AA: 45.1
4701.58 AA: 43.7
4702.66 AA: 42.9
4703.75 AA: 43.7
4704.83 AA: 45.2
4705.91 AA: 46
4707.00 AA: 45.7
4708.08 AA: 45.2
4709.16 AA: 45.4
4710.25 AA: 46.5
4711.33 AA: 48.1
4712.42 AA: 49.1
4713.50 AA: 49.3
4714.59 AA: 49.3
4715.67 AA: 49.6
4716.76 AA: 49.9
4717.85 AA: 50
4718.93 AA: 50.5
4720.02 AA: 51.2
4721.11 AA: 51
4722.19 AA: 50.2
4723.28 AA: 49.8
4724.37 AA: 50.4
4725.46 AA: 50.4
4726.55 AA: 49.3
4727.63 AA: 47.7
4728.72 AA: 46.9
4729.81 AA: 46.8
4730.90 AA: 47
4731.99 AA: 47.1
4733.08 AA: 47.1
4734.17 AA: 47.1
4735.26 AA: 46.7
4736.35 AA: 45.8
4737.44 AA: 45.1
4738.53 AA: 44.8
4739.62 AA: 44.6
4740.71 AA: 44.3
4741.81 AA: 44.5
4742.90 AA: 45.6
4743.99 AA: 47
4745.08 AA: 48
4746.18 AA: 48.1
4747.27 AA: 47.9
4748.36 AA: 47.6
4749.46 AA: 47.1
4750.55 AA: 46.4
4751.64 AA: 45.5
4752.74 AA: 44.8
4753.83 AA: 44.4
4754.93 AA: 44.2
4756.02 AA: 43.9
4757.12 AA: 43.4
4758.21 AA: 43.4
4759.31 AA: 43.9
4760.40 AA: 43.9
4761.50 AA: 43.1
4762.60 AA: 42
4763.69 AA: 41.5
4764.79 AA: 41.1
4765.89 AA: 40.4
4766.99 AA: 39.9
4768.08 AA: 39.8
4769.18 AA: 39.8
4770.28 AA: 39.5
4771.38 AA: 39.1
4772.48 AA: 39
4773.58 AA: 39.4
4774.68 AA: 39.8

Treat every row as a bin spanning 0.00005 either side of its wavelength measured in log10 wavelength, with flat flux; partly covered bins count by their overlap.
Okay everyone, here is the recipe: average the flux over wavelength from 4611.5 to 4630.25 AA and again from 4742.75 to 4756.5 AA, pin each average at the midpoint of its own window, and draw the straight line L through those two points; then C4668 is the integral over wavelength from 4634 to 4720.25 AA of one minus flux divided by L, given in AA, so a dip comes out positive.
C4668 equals 1.2 AA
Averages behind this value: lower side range 50.2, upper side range 46.2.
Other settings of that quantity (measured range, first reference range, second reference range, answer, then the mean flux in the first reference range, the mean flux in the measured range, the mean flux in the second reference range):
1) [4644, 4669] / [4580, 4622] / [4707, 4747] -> 0.5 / 47.6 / 46.8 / 47.7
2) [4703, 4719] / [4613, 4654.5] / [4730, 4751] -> -0.1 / 48.6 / 47.4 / 46.4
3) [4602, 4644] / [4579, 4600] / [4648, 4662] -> -2.6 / 46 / 49.6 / 47.2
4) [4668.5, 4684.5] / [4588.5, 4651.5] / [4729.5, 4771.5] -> -0.9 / 48.5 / 49.3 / 44.4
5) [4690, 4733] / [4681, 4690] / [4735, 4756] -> -0.9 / 47.8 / 48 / 45.9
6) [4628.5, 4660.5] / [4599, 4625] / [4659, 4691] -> 0.7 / 48.9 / 47.8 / 48.9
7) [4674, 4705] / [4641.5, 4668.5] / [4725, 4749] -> -0.7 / 47.1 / 48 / 46.8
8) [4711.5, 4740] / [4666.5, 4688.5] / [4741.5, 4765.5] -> -1.3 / 48.6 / 48.4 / 44.9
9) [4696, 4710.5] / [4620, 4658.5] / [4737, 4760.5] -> 0.2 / 48.3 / 46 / 45.4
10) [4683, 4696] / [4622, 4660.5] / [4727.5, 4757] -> -0.3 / 48.4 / 48.3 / 46.1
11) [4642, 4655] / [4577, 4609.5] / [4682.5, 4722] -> 0.4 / 46.5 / 45.7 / 47.9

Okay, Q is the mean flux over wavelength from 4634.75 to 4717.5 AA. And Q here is 47.7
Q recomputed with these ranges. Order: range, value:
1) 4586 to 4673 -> 48.2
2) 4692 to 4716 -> 47.3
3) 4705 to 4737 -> 48.2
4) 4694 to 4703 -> 47.7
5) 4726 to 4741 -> 46.5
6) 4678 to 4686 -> 48.5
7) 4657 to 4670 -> 48.7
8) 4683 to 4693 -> 47.7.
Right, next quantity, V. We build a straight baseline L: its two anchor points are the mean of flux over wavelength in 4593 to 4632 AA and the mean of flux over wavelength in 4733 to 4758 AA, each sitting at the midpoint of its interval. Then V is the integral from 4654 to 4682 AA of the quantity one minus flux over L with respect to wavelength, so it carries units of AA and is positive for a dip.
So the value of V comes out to -0.58 AA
